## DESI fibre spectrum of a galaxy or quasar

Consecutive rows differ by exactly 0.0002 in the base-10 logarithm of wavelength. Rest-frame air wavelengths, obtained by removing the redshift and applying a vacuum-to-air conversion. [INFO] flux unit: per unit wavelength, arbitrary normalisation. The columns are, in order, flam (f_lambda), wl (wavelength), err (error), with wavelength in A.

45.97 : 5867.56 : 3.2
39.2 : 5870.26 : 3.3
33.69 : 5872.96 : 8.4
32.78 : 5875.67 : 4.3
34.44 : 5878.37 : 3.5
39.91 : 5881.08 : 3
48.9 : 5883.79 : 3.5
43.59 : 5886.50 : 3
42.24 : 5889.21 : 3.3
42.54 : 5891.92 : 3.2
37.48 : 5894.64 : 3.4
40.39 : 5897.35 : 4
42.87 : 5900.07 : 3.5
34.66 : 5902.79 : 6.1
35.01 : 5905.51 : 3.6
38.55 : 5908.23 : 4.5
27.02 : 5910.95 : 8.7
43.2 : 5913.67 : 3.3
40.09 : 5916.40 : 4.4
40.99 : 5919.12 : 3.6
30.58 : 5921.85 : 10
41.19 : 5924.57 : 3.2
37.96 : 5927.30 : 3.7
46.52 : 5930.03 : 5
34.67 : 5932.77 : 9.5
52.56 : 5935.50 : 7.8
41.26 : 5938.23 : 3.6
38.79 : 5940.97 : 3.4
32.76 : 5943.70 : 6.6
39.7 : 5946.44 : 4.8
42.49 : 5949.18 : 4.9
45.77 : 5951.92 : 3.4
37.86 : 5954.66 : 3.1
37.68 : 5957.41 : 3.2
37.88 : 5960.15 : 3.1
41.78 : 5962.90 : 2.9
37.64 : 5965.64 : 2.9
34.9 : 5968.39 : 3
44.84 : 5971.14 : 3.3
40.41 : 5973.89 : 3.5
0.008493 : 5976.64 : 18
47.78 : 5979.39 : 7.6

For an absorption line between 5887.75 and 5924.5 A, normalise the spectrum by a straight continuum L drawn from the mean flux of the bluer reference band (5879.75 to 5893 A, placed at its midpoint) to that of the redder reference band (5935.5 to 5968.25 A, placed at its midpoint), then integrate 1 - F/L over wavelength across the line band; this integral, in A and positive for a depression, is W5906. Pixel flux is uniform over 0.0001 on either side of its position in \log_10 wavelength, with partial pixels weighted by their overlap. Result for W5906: 3.6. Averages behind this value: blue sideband 43.5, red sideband 39.8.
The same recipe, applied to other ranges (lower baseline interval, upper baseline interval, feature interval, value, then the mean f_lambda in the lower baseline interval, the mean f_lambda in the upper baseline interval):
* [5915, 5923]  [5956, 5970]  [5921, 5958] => -2.40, 37.4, 38.1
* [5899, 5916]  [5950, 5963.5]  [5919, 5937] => -1.08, 37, 40.2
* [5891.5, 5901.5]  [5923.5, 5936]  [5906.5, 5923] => 1.81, 40.6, 41.9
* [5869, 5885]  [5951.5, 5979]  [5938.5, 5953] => -1.38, 38.1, 36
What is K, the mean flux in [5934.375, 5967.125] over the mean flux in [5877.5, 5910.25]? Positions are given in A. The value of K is 1.01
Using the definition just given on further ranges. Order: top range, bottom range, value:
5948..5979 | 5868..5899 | 0.92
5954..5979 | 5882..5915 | 0.89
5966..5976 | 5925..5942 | 0.88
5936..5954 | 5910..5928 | 1.08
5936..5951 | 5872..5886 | 1.04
